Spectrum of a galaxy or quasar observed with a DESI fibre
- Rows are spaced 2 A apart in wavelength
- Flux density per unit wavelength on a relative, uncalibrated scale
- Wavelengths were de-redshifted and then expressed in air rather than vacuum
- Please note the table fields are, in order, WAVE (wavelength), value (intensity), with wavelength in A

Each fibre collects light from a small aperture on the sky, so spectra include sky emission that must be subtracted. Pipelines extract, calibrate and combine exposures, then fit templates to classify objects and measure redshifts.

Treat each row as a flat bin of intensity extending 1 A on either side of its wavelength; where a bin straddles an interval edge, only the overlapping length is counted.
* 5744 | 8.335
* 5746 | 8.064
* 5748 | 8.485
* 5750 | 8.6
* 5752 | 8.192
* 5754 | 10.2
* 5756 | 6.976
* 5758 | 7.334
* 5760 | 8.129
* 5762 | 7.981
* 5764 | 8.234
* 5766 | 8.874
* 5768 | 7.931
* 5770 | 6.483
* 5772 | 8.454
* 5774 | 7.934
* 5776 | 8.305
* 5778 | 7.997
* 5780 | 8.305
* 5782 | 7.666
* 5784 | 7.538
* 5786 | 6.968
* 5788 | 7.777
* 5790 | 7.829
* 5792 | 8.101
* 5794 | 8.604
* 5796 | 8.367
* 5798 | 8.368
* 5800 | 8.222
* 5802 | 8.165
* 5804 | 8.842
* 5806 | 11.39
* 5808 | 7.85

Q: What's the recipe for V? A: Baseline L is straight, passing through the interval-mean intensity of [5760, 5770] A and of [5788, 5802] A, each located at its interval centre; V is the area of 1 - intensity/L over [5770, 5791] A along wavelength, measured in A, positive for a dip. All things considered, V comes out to 0.8 A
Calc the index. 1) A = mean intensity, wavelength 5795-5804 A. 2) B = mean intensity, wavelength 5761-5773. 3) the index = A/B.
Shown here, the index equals 1.04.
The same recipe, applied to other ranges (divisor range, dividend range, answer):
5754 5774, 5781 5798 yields 0.99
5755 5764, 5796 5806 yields 1.13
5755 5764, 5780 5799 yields 1.03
